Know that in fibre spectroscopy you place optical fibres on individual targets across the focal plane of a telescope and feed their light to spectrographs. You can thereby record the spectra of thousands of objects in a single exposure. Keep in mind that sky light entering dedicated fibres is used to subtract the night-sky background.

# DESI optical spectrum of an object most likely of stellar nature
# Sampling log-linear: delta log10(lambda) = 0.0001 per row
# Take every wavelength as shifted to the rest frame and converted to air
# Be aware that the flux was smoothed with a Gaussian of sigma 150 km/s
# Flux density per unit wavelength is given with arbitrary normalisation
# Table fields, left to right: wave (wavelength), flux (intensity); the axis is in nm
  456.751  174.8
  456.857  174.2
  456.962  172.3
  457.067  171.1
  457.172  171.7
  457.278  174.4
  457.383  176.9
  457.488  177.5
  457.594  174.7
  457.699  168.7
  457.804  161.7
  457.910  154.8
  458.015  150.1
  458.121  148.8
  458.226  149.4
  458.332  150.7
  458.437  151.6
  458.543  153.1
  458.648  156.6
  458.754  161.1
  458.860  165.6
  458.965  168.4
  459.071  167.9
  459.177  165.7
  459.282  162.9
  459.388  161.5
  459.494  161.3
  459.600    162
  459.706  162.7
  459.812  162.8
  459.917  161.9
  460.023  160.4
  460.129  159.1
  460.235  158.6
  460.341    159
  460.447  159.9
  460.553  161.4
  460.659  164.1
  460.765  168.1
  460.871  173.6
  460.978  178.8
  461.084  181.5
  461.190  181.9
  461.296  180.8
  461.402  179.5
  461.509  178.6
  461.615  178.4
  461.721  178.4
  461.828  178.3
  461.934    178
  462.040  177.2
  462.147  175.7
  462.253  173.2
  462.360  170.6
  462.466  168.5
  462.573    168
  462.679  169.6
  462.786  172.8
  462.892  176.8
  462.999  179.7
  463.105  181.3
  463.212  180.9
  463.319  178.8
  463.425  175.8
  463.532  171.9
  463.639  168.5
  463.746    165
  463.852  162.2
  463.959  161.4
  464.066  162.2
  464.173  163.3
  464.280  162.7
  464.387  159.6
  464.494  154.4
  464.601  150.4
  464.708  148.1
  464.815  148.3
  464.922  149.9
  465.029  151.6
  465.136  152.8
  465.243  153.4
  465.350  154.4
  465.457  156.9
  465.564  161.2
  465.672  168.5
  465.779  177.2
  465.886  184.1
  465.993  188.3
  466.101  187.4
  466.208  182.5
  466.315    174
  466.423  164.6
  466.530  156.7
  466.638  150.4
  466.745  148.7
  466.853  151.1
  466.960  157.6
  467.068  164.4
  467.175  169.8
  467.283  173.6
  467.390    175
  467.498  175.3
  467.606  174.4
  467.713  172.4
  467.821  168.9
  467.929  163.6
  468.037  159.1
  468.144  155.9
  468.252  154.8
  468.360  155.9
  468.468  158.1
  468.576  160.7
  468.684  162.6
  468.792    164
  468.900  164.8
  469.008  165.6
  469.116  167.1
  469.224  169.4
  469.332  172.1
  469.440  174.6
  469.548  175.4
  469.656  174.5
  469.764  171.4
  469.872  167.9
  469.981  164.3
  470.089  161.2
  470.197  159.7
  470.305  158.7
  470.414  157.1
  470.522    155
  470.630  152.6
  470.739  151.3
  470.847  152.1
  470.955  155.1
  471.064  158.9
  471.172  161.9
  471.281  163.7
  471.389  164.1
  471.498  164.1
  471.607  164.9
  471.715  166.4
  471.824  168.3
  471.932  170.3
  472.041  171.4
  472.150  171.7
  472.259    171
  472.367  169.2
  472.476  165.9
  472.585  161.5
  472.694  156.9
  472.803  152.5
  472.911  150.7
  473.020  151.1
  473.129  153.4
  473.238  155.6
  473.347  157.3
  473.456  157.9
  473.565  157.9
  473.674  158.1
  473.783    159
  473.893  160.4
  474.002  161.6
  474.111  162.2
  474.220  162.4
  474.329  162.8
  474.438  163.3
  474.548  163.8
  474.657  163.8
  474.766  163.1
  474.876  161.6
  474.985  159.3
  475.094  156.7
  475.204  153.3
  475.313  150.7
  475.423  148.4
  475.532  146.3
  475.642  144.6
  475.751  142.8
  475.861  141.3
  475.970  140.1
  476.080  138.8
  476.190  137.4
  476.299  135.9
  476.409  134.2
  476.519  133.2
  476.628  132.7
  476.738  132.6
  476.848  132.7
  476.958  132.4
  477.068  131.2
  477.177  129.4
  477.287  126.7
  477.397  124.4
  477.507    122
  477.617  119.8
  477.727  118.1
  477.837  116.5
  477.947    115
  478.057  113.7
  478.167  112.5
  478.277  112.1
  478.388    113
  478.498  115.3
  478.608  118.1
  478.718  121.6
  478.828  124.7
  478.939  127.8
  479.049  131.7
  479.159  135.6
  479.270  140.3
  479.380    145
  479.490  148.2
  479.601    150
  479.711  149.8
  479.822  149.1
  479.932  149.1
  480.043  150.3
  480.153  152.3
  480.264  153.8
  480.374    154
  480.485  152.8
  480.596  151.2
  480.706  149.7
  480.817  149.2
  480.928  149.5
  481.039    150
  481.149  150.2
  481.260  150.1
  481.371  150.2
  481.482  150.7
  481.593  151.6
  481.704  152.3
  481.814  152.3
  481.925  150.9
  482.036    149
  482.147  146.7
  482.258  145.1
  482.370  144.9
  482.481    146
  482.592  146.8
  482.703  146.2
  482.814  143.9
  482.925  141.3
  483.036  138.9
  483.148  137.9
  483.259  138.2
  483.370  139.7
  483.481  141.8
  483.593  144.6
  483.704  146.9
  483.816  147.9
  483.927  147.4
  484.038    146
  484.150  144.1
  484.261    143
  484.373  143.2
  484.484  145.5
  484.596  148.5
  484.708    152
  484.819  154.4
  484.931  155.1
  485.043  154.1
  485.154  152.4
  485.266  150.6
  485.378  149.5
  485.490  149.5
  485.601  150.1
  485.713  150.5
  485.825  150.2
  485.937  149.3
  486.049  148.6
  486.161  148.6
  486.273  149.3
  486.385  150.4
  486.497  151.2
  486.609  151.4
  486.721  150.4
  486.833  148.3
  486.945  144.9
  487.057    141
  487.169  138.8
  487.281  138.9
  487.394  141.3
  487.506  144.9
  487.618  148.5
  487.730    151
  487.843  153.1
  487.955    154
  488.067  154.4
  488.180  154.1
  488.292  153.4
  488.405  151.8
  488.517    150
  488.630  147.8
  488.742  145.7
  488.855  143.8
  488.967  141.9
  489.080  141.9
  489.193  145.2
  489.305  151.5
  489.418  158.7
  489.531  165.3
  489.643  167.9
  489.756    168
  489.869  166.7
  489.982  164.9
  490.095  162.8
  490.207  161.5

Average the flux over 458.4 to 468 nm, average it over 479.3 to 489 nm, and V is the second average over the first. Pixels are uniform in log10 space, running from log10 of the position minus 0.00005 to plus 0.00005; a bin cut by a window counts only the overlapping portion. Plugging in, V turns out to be 0.89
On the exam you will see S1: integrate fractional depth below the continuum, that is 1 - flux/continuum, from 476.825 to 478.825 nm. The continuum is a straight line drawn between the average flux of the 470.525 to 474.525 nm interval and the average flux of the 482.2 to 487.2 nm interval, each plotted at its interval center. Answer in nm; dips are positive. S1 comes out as 0.44 nm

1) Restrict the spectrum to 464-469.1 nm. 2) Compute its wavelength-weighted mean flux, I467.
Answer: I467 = 163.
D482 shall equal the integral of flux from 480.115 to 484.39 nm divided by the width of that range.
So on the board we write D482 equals 147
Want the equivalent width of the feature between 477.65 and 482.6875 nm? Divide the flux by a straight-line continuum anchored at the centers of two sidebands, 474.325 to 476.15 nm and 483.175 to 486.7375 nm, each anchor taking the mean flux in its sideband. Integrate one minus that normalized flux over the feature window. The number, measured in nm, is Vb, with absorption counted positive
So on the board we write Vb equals 0.34 nm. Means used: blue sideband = 153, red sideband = 148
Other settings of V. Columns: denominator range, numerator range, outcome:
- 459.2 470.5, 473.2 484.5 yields 0.86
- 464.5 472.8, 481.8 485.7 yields 0.90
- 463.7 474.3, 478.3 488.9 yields 0.90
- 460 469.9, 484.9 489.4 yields 0.89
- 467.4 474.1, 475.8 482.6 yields 0.85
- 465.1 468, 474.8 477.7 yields 0.83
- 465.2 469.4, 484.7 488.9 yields 0.90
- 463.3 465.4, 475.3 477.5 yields 0.85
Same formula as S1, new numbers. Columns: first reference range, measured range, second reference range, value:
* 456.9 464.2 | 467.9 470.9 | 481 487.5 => -0.04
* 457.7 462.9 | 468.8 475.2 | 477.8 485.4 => -0.37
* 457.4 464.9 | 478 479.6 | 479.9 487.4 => 0.27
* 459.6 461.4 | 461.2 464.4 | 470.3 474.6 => -0.13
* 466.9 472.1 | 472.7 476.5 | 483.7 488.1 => 0.15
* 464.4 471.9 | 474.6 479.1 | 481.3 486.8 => 0.62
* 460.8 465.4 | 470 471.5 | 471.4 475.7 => 0.04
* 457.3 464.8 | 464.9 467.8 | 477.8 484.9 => -0.10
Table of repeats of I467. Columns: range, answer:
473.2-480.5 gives 141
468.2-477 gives 157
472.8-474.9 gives 159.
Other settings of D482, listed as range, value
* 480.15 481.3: 151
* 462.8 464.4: 170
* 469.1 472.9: 164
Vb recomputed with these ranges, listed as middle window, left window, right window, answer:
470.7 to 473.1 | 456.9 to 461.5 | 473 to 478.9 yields -0.25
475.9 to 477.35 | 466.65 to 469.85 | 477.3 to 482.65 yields 0.13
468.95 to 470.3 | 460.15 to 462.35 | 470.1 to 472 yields -0.05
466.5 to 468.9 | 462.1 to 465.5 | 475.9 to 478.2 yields -0.14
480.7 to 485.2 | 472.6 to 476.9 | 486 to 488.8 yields 0.07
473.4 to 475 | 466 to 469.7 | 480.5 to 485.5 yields -0.03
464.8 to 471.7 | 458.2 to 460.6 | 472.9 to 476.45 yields -0.33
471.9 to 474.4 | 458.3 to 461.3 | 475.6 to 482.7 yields -0.25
